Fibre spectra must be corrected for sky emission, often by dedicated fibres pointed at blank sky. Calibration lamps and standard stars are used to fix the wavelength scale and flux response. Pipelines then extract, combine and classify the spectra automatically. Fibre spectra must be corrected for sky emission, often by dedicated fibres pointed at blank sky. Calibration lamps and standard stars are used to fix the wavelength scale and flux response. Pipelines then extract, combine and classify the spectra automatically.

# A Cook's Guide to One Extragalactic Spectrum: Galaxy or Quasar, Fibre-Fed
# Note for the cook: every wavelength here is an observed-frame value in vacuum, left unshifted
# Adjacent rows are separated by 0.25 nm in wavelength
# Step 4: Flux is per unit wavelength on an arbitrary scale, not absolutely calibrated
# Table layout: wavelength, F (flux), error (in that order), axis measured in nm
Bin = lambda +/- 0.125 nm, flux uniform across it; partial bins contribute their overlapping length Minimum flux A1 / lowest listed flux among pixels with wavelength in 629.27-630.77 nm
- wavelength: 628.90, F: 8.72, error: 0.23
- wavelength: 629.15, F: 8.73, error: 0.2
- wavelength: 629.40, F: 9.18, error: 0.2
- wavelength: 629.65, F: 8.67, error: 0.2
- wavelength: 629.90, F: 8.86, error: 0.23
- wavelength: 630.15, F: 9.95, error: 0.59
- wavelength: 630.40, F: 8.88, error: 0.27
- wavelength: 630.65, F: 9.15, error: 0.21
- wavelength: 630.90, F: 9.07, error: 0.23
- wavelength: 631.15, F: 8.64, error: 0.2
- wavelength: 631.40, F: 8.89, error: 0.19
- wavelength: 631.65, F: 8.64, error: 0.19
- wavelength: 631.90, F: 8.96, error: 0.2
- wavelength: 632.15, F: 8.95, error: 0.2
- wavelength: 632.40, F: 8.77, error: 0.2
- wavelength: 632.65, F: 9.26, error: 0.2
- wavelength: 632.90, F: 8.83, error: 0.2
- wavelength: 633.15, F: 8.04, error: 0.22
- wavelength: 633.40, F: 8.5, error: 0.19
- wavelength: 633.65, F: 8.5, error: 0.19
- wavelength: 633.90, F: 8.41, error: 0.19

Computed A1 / 8.67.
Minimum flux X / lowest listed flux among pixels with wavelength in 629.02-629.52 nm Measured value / 8.73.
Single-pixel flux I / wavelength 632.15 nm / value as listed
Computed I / 8.95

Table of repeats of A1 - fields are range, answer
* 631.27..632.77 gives 8.64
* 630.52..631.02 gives 9.07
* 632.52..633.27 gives 8.04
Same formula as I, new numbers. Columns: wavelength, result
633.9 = 8.41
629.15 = 8.73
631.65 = 8.64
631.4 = 8.89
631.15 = 8.64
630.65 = 9.15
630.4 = 8.88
